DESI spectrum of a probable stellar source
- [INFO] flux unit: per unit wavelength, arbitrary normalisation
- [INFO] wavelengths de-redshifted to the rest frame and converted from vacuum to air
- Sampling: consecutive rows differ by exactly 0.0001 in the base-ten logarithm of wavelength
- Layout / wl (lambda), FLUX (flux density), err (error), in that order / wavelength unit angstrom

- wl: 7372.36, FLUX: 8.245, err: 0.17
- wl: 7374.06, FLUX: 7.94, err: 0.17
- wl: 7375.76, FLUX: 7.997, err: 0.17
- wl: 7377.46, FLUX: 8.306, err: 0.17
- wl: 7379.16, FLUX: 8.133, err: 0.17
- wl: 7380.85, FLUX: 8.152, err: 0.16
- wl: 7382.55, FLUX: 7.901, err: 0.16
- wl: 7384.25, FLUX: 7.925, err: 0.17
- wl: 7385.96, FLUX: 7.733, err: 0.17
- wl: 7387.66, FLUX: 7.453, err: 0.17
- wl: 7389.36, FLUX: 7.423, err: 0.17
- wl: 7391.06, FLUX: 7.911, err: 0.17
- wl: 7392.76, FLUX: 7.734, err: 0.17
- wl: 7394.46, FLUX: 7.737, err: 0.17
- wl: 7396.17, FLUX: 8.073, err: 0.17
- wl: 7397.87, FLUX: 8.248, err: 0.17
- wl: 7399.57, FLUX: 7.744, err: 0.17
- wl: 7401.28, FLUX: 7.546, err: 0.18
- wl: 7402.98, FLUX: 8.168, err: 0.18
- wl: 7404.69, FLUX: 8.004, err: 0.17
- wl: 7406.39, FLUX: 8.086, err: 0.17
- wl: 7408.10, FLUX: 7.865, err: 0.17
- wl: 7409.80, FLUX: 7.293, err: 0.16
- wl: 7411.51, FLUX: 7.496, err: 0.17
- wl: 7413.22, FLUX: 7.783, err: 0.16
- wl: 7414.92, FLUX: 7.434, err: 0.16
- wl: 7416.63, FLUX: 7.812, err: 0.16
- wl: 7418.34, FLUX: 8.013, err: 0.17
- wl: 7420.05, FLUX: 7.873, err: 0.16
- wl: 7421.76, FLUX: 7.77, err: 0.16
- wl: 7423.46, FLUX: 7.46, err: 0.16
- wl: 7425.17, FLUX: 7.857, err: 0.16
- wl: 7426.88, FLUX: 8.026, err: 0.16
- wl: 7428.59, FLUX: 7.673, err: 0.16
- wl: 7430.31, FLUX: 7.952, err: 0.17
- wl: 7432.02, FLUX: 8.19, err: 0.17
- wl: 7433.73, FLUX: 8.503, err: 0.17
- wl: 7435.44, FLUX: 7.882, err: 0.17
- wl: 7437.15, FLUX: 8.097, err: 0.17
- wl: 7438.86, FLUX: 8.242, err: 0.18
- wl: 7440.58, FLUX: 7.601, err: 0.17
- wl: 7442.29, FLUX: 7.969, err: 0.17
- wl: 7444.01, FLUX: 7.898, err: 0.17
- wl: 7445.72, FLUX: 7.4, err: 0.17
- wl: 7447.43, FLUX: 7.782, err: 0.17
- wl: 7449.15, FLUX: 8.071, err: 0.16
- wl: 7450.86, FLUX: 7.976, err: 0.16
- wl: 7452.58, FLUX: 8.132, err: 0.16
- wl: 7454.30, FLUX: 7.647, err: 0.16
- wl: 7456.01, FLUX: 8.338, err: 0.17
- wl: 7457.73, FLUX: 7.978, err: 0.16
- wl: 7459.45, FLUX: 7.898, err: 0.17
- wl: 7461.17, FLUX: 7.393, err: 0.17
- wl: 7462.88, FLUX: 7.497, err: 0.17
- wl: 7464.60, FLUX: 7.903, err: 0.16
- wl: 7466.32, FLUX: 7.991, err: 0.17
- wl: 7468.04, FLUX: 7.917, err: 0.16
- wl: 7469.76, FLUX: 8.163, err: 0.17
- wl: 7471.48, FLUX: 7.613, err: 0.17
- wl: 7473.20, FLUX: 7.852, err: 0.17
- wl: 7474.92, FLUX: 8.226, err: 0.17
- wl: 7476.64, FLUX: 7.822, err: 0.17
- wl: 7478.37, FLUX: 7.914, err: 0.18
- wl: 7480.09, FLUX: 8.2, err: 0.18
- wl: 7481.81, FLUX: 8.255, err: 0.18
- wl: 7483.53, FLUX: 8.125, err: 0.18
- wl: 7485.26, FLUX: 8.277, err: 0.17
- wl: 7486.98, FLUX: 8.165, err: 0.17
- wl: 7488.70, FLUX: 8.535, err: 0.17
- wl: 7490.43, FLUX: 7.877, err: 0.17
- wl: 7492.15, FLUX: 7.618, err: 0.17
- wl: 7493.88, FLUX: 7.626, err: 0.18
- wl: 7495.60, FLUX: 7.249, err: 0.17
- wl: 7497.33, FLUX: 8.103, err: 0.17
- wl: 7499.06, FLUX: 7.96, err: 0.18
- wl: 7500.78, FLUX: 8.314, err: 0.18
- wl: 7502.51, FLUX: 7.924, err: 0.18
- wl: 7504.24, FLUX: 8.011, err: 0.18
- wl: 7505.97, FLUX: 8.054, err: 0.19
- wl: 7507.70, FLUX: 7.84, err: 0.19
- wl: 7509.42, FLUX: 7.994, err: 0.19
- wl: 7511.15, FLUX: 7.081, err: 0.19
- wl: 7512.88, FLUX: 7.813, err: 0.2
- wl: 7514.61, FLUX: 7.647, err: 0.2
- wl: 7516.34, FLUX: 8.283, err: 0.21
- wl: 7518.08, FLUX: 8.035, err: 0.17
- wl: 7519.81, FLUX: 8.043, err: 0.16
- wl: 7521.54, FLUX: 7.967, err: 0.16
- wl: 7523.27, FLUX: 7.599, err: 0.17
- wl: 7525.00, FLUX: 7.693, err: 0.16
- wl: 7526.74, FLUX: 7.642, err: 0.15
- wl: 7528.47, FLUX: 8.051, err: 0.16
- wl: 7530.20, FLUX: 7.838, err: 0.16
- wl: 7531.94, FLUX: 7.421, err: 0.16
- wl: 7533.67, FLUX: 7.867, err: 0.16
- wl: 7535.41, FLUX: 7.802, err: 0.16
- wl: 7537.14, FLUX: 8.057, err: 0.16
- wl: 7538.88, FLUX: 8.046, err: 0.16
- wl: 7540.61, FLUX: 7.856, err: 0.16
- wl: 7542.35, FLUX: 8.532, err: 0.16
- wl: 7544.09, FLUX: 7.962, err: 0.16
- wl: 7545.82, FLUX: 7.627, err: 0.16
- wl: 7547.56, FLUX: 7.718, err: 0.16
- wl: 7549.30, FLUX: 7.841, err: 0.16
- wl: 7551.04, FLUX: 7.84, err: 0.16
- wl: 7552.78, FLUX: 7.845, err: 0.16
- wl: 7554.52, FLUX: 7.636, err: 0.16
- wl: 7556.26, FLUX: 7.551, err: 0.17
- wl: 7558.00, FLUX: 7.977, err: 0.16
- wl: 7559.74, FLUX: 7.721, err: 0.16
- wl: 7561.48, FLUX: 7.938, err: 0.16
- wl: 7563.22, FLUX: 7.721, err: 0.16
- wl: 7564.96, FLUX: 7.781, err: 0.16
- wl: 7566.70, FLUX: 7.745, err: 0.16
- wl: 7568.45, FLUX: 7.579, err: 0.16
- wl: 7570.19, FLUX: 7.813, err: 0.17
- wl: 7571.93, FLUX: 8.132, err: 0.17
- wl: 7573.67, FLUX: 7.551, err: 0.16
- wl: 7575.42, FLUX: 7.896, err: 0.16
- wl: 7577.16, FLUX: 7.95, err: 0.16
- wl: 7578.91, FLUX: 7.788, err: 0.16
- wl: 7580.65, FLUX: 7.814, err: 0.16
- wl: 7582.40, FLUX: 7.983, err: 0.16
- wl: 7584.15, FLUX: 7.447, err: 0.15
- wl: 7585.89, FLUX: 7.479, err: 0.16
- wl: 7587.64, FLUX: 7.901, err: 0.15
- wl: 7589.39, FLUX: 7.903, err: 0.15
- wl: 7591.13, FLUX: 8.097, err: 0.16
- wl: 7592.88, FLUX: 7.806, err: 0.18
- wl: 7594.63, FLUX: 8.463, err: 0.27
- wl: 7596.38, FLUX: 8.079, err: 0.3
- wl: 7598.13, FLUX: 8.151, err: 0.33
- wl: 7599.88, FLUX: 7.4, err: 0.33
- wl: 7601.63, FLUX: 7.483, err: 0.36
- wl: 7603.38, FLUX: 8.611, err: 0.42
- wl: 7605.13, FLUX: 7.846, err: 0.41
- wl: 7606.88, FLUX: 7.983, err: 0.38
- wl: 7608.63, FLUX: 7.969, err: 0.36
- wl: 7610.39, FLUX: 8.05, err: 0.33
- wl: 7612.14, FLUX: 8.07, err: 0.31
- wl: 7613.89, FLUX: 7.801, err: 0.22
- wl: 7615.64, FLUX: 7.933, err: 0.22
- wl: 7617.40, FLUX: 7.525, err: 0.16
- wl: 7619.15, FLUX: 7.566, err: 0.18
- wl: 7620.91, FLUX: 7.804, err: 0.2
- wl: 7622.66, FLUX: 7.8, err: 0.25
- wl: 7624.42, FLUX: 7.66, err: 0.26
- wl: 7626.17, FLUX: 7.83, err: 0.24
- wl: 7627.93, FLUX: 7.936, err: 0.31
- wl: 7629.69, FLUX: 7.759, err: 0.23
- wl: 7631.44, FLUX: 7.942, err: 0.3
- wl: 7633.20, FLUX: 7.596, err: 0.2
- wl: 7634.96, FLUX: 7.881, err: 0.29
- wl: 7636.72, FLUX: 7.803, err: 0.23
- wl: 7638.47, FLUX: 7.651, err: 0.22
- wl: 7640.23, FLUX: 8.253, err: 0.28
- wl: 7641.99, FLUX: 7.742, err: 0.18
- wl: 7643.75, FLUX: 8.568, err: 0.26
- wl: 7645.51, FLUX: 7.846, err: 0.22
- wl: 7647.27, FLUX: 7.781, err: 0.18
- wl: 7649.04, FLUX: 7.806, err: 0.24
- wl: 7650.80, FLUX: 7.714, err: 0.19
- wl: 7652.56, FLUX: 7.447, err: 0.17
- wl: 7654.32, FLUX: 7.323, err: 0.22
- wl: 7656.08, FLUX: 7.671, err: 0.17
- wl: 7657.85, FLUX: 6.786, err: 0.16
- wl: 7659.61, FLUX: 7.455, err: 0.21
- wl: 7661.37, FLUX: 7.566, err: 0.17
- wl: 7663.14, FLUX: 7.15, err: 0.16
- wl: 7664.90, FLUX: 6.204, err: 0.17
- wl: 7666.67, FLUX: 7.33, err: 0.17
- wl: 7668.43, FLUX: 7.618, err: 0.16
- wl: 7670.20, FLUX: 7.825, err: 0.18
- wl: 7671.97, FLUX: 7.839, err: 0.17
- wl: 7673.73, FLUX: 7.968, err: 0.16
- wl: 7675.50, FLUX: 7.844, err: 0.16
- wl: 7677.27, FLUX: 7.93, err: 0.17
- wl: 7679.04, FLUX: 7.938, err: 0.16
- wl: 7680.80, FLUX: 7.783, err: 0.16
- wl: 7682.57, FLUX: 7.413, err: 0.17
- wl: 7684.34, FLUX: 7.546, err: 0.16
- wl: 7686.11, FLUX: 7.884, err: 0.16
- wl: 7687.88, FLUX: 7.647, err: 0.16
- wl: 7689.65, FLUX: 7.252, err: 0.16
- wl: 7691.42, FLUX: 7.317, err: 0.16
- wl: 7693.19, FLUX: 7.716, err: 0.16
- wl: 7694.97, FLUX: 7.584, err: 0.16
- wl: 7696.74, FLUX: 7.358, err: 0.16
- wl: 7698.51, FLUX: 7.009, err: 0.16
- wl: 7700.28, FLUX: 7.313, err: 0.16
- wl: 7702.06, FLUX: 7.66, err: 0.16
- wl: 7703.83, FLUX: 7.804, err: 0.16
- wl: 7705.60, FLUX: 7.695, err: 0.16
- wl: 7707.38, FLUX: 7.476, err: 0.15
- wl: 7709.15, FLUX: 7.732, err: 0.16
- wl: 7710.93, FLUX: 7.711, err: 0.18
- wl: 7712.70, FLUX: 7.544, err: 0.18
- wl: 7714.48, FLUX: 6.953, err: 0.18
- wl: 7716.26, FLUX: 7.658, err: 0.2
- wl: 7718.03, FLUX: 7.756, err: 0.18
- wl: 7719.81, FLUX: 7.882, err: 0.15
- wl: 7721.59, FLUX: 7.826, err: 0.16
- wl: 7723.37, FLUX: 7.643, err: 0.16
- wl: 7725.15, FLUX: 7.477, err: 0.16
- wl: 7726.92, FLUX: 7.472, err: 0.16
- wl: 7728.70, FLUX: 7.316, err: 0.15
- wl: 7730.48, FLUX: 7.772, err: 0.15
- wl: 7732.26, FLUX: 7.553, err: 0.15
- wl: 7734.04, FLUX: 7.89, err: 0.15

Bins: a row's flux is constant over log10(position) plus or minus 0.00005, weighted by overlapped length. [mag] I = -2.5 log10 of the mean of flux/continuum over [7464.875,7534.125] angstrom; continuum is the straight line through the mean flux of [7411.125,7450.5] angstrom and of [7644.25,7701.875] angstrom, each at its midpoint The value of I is -0.02 mag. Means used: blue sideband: 7.87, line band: 7.91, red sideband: 7.53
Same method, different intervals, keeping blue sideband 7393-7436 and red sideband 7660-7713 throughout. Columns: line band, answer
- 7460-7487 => -0.02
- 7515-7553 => -0.02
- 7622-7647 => -0.04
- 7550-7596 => -0.02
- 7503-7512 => -0.01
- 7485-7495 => -0.03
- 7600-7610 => -0.04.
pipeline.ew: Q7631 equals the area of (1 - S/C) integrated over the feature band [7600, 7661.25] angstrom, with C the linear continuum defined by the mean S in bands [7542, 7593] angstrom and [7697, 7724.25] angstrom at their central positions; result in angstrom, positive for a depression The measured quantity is -0.6 angstrom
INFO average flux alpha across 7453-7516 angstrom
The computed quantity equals 7.92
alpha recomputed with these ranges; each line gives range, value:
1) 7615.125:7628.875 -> 7.75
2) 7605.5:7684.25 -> 7.71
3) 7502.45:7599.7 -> 7.85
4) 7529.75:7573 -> 7.83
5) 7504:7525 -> 7.85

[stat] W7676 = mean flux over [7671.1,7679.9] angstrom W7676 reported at 7.9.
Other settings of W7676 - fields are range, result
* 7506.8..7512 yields 7.65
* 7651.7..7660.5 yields 7.34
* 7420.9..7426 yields 7.71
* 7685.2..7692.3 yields 7.53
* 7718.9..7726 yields 7.7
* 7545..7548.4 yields 7.67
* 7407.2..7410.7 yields 7.58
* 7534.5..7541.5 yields 7.94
